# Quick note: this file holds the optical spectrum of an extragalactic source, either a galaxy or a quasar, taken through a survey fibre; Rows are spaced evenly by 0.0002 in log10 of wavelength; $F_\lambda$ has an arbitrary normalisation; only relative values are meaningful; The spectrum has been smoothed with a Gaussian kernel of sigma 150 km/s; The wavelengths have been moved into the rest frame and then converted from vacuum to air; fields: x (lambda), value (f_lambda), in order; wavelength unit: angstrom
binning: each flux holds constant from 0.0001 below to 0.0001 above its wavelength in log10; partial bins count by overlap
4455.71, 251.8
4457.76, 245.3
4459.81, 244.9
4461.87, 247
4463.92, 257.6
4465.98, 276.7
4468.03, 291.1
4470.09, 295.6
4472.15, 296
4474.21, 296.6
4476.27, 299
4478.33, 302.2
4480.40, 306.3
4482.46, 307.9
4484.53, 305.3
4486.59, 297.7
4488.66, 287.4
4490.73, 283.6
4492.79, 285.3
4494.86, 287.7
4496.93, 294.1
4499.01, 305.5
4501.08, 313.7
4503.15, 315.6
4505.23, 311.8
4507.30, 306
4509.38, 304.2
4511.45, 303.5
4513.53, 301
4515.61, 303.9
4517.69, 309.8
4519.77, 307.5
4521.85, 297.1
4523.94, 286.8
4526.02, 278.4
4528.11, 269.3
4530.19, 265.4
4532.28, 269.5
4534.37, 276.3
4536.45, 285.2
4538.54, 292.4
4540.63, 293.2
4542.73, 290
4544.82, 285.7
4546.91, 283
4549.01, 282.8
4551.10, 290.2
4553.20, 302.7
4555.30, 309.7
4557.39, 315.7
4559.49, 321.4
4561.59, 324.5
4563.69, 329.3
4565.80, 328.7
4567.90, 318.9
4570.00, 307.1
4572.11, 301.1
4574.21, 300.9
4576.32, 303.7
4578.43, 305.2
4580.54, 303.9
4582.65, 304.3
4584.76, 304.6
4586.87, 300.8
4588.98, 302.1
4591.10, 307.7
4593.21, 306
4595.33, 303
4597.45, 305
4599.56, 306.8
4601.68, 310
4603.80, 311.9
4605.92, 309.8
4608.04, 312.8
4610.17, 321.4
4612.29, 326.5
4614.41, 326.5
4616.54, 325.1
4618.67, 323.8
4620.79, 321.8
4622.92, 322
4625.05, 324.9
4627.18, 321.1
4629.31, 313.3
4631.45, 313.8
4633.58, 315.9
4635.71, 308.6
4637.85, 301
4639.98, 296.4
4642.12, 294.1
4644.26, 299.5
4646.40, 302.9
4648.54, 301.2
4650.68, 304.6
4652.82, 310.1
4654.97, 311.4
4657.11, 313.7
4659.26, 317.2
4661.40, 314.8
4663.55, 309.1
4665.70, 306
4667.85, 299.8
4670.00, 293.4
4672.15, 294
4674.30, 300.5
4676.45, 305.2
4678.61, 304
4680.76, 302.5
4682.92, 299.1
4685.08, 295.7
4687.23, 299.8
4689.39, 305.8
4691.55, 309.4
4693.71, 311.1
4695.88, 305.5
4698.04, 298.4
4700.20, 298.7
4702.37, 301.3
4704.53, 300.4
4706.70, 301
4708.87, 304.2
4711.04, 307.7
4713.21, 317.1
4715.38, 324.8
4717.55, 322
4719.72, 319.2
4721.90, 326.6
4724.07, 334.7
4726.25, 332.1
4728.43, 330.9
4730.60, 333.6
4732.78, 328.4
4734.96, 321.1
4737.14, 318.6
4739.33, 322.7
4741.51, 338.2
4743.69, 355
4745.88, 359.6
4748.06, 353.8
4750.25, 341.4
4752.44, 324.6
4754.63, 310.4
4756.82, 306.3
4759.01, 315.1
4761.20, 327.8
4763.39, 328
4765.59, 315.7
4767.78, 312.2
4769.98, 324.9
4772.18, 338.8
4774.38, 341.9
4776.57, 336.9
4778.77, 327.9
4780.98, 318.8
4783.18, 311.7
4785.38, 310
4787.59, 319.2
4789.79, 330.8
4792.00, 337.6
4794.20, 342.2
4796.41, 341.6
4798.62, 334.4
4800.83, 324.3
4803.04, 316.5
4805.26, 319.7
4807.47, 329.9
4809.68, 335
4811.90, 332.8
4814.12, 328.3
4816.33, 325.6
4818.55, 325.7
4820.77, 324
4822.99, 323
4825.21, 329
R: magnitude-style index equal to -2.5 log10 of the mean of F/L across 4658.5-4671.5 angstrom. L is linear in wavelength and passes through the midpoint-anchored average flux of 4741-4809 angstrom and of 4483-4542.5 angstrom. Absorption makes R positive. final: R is 0.03 mag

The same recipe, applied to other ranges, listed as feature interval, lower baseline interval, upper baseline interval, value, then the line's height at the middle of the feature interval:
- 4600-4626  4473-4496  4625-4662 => -0.05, 306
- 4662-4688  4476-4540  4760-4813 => 0.05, 315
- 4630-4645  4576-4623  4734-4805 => 0.04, 315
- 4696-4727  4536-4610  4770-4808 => 0.02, 320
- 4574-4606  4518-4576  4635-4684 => -0.02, 300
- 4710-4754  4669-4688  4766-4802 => -0.06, 314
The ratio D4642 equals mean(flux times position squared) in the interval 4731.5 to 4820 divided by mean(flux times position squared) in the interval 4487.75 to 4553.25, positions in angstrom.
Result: 1.25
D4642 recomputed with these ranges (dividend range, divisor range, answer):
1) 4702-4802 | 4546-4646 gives 1.12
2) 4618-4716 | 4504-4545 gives 1.12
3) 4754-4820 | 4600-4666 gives 1.11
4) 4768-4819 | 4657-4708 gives 1.13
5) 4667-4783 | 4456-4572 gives 1.18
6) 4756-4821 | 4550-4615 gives 1.15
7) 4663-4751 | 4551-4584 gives 1.08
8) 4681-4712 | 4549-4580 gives 1.03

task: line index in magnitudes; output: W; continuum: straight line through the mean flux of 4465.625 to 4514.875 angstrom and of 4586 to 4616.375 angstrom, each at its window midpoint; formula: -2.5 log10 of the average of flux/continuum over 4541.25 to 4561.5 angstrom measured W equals 0.024 mag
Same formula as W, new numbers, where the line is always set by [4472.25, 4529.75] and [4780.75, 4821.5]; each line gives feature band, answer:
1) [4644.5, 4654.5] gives 0.03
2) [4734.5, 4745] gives -0.04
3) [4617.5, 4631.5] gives -0.04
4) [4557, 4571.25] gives -0.06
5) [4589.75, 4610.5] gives 0.00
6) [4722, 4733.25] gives -0.04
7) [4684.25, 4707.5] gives 0.05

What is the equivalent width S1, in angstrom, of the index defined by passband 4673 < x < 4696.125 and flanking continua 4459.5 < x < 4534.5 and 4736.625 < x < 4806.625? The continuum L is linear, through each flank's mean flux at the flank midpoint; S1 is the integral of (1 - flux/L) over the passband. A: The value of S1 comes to 1.0 angstrom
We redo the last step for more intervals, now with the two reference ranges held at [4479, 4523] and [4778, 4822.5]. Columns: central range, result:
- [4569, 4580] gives 0.1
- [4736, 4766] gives -0.7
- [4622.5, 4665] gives 0.5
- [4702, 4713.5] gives 0.5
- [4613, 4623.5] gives -0.4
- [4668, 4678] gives 0.5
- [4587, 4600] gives 0.2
